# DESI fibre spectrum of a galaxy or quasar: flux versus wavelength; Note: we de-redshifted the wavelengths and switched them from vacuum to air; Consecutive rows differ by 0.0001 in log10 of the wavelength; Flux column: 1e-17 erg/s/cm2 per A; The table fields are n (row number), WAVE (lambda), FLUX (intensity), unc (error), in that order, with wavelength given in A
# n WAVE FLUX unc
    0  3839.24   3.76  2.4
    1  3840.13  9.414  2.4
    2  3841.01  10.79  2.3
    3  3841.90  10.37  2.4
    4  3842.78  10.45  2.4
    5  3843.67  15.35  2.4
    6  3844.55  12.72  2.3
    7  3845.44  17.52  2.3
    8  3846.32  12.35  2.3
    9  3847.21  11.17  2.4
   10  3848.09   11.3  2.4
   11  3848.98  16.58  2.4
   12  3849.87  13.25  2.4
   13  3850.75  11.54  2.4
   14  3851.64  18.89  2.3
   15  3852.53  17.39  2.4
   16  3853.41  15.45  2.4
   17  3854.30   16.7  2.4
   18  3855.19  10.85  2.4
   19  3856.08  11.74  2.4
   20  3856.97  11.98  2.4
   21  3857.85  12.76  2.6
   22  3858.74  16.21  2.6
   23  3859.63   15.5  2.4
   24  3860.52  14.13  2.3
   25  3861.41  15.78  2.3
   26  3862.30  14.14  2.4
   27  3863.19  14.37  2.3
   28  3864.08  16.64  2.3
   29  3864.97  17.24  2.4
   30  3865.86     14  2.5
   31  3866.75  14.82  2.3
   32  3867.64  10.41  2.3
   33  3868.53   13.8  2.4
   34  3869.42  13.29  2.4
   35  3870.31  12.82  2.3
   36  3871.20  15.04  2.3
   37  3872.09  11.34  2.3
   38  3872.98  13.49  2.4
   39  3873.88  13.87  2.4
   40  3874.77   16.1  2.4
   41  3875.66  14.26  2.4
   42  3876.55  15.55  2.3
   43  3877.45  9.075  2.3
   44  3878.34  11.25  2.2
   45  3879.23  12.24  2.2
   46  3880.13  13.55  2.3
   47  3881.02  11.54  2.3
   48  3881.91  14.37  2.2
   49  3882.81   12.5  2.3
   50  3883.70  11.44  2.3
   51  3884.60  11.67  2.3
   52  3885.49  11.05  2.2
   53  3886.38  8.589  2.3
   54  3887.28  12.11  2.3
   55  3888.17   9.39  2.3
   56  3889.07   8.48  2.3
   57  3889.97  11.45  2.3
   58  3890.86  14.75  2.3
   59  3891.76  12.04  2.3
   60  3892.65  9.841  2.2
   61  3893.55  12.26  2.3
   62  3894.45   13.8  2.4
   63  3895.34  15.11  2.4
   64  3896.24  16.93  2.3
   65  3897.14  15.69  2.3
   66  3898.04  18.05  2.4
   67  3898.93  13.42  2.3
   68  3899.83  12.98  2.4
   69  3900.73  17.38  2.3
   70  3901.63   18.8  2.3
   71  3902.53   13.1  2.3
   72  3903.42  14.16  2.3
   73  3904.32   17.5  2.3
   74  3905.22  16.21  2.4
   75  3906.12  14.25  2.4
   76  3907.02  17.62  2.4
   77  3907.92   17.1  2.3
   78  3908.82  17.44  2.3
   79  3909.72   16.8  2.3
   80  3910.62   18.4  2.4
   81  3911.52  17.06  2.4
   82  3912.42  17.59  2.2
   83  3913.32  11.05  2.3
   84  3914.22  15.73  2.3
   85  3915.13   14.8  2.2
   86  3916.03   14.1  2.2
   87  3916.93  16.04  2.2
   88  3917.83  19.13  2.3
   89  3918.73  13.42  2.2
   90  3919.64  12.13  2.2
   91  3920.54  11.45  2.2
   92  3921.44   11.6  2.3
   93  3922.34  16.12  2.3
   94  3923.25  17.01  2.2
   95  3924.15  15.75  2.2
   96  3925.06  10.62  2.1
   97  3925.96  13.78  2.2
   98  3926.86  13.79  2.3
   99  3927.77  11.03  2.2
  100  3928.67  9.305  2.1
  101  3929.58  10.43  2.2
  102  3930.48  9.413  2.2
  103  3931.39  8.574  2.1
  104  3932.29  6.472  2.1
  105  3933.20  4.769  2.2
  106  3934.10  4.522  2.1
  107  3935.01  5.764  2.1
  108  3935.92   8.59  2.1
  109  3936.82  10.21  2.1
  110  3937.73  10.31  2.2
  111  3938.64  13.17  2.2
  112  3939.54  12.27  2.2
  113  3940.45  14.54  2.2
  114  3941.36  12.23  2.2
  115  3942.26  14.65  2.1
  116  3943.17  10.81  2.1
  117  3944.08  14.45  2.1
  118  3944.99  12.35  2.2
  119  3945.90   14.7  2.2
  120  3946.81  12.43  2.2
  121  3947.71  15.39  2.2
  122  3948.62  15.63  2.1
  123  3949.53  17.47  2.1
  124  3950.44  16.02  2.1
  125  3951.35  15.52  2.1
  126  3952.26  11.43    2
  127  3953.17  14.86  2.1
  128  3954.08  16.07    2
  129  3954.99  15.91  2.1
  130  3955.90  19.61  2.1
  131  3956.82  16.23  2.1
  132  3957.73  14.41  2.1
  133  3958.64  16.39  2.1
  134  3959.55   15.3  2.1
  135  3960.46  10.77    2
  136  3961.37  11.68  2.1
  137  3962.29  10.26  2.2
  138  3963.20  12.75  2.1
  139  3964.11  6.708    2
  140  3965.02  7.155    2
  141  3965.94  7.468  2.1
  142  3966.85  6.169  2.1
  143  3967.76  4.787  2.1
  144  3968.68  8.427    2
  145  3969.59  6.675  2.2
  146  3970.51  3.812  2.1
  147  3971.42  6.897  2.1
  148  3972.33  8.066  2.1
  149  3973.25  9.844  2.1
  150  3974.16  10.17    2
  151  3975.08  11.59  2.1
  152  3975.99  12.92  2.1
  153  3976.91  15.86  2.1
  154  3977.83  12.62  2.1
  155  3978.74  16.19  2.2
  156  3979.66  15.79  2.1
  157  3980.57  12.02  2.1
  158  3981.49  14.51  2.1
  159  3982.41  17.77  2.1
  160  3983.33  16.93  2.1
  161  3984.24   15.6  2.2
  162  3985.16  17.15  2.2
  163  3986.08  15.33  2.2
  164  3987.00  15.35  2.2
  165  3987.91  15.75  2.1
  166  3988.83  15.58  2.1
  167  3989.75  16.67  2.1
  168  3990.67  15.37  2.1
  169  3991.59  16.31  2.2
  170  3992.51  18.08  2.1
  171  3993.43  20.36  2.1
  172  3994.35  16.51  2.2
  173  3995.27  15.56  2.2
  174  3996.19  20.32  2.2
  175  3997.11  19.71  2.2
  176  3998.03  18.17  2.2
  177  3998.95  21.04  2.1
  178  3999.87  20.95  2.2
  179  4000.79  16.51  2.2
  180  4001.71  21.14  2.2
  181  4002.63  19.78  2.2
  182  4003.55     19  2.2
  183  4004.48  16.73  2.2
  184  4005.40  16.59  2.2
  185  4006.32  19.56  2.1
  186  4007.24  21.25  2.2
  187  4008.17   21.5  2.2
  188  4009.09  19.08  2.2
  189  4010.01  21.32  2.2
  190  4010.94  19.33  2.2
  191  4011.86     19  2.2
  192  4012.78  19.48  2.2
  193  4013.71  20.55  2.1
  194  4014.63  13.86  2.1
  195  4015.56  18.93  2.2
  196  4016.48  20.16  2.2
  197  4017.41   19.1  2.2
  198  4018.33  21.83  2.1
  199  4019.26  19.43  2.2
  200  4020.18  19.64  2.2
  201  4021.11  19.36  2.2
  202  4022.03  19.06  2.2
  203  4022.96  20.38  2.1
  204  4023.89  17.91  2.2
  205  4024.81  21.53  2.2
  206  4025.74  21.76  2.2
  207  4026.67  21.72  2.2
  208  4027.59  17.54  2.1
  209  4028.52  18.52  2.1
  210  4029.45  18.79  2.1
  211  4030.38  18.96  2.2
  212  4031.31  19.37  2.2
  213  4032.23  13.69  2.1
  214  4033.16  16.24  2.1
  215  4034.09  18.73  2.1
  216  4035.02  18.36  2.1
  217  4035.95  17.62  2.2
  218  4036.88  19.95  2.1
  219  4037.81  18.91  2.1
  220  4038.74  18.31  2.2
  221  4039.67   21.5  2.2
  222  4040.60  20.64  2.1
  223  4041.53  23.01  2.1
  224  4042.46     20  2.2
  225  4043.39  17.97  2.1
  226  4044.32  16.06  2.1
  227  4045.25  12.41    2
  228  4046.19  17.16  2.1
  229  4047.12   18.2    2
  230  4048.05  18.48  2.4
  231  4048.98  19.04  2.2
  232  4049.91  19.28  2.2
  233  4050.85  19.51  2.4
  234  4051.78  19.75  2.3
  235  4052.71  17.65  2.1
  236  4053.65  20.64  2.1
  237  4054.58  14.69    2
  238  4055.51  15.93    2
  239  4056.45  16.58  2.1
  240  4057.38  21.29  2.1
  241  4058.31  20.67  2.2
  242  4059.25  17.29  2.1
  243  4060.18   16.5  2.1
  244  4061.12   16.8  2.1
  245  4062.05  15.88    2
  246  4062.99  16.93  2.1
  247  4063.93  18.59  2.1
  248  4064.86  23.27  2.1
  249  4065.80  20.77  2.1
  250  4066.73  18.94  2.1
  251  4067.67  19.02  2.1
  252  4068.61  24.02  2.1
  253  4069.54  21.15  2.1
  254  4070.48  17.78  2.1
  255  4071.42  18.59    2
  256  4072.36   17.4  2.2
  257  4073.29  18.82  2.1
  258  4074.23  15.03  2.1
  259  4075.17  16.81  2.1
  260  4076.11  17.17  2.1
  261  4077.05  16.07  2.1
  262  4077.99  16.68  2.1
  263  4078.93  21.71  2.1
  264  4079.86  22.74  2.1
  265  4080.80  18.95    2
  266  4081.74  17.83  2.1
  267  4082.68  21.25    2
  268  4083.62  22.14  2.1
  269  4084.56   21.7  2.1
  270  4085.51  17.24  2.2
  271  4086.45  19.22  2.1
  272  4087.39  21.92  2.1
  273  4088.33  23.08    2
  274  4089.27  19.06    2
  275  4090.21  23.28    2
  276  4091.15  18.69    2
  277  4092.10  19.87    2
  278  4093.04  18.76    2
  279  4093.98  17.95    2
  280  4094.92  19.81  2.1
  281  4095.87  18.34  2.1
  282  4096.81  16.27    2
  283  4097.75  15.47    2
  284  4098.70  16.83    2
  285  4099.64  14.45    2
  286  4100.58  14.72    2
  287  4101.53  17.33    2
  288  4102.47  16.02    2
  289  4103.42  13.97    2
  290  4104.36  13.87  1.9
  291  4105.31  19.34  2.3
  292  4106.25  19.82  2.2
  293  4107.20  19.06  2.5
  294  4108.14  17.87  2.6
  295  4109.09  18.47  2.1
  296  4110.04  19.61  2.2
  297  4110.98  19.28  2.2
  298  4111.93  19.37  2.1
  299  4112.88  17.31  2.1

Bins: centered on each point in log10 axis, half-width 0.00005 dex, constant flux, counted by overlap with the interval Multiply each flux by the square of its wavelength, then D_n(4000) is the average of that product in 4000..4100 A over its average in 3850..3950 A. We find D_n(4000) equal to 1.5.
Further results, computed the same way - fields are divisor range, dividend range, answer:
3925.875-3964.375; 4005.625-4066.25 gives 1.60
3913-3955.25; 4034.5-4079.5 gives 1.56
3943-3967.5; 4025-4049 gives 1.47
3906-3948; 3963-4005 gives 1.13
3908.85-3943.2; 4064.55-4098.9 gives 1.66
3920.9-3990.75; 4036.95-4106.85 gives 1.59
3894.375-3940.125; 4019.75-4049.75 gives 1.47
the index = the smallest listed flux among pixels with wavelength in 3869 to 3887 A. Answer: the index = 8.589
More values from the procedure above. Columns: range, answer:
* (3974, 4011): 10.17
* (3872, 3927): 8.48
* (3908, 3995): 3.812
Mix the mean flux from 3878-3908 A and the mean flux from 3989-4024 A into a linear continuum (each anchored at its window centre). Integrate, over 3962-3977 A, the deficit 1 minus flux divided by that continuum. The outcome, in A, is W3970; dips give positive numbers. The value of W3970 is 7.5 A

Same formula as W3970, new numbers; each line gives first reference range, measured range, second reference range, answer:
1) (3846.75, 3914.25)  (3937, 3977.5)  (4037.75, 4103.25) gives 9.5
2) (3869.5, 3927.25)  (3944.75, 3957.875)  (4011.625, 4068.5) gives 0.4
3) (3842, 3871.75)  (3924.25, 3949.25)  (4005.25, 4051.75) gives 7.9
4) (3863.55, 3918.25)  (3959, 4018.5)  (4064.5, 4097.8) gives 5.9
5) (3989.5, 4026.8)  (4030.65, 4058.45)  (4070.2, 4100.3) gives 0.9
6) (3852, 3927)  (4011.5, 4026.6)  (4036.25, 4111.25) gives -2.0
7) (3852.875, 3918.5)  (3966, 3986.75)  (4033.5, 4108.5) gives 5.8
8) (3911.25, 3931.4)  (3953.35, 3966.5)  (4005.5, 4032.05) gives 2.4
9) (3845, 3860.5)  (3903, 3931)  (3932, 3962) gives -2.5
